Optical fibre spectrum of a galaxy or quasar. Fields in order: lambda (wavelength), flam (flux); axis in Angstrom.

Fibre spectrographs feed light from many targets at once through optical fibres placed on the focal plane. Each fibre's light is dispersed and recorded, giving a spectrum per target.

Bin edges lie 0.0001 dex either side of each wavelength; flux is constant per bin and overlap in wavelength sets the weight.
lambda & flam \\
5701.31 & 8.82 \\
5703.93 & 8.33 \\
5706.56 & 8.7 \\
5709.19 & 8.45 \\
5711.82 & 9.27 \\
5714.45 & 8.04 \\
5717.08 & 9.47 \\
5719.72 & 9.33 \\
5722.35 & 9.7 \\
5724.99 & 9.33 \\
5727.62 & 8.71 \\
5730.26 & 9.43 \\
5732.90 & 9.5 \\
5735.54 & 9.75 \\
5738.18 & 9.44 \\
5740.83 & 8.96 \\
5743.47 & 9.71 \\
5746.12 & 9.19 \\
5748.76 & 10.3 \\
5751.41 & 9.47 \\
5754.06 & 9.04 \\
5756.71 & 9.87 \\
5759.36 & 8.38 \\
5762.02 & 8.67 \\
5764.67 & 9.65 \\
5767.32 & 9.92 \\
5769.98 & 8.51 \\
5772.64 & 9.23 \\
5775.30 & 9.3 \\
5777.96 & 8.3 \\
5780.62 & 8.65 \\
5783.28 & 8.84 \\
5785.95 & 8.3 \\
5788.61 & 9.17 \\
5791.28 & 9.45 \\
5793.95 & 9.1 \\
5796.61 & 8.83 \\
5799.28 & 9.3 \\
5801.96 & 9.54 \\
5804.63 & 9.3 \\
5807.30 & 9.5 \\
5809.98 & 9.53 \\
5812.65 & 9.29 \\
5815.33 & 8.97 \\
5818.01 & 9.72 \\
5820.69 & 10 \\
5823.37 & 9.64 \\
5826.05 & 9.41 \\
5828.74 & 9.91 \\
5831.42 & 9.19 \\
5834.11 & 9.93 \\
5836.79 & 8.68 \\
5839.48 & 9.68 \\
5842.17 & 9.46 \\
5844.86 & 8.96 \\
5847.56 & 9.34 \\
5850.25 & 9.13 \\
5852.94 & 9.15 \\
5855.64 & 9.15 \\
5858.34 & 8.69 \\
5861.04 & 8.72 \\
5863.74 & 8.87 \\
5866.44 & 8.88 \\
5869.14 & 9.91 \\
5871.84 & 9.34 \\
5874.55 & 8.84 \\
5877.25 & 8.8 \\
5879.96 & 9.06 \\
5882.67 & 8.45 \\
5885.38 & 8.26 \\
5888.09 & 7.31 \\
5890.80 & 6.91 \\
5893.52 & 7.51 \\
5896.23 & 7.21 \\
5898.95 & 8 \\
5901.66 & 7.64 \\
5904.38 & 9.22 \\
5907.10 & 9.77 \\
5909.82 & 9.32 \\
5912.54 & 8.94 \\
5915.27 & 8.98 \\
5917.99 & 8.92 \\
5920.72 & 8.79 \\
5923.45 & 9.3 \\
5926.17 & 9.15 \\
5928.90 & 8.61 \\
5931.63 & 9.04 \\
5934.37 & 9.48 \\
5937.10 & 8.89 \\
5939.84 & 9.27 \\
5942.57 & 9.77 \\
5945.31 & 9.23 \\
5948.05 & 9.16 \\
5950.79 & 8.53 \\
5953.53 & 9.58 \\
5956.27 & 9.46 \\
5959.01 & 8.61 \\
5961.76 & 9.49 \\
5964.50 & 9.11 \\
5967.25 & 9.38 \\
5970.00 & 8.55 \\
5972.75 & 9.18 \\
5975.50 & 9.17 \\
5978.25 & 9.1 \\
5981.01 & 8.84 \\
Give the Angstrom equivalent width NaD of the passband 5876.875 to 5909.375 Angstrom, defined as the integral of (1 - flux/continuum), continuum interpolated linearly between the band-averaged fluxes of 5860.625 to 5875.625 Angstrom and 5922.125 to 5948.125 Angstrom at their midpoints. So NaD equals 3.40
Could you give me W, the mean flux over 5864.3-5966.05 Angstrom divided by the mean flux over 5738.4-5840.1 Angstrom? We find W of 1.0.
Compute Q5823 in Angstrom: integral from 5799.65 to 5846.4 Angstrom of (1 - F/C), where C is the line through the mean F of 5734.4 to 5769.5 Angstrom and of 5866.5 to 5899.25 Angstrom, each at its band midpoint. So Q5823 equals -3.4 Angstrom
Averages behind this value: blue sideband 9.39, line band 9.45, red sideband 8.33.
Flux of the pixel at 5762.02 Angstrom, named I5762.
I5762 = 8.67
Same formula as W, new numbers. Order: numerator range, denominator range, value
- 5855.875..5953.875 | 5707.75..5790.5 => 0.96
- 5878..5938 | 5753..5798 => 0.95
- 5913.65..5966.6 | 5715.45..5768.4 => 0.97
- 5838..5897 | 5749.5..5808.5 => 0.96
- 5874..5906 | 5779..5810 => 0.89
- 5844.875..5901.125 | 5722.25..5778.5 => 0.92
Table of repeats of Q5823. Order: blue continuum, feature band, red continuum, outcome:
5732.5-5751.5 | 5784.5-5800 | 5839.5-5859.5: 0.6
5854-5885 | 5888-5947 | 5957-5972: 1.8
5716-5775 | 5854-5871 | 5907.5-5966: 0.3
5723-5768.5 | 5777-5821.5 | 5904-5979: 0.7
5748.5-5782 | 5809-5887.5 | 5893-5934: -2.4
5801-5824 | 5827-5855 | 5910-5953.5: 0.2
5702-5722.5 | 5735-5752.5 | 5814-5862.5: -1.1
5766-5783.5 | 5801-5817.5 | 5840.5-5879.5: -0.6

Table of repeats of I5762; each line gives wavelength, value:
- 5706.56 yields 8.7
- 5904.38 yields 9.22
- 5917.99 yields 8.92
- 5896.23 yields 7.21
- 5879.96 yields 9.06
